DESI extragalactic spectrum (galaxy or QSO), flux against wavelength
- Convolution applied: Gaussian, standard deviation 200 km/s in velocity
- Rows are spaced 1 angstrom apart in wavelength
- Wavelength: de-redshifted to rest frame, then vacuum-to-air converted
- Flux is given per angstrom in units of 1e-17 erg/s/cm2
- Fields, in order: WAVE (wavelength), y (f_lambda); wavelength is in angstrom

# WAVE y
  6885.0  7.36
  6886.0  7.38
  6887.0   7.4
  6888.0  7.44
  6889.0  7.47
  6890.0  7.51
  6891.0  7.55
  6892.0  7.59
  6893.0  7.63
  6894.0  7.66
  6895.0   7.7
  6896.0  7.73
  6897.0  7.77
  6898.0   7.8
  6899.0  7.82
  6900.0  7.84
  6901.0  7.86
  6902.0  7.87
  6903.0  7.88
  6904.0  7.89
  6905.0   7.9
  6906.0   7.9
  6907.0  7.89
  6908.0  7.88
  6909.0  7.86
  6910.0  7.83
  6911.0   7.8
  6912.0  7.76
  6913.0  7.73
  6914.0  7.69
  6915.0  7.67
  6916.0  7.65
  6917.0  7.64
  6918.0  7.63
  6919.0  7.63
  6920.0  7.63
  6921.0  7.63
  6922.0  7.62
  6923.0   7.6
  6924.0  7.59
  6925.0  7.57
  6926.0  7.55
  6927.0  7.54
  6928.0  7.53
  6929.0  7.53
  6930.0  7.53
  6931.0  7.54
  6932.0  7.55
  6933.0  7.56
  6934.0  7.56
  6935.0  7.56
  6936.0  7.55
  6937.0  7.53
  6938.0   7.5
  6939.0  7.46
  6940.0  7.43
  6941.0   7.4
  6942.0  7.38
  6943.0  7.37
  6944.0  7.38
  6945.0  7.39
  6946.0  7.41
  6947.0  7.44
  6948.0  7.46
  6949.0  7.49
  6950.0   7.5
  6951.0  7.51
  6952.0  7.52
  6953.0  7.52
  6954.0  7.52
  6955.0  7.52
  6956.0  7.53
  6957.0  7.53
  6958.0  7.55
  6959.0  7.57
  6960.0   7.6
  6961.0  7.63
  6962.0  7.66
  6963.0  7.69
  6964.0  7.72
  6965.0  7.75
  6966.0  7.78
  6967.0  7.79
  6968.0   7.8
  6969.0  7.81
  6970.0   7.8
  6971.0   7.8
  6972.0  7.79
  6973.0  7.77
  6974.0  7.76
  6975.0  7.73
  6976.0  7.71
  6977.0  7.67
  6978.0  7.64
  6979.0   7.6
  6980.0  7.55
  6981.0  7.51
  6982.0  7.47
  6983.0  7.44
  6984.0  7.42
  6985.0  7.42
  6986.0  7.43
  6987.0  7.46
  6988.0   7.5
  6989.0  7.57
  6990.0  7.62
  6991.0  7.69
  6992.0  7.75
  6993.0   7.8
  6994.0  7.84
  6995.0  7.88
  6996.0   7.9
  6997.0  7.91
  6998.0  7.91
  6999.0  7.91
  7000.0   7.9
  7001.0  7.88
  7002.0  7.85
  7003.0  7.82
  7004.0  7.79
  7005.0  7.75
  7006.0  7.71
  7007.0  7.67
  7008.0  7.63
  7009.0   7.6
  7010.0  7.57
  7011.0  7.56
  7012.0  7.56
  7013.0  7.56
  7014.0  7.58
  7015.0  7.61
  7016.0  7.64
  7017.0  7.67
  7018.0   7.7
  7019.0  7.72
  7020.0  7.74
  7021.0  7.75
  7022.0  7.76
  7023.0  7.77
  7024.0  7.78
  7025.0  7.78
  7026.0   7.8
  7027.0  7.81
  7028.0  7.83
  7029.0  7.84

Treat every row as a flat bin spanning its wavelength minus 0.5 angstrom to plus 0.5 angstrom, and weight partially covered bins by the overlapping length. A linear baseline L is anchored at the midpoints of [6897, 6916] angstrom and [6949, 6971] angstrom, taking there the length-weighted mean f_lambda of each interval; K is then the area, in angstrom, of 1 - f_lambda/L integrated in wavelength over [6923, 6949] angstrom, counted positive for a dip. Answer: 0.8 angstrom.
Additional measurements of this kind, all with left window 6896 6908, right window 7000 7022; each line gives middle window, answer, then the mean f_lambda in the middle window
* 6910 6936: 0.7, 7.61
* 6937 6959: 0.9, 7.47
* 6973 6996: 0.3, 7.62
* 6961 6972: 0.0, 7.76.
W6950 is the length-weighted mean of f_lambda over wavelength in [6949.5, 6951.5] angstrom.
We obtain 7.5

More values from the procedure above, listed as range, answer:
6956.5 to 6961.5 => 7.58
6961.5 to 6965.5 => 7.71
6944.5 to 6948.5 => 7.43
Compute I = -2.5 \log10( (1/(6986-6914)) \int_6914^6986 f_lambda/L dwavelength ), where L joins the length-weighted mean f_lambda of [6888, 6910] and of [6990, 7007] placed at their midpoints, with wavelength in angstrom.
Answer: 0.03 mag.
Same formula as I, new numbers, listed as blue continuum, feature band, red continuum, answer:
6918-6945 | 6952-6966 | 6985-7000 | 0.00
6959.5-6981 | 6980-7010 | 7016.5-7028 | 0.01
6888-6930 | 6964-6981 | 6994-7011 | 0.00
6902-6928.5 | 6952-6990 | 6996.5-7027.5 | 0.01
